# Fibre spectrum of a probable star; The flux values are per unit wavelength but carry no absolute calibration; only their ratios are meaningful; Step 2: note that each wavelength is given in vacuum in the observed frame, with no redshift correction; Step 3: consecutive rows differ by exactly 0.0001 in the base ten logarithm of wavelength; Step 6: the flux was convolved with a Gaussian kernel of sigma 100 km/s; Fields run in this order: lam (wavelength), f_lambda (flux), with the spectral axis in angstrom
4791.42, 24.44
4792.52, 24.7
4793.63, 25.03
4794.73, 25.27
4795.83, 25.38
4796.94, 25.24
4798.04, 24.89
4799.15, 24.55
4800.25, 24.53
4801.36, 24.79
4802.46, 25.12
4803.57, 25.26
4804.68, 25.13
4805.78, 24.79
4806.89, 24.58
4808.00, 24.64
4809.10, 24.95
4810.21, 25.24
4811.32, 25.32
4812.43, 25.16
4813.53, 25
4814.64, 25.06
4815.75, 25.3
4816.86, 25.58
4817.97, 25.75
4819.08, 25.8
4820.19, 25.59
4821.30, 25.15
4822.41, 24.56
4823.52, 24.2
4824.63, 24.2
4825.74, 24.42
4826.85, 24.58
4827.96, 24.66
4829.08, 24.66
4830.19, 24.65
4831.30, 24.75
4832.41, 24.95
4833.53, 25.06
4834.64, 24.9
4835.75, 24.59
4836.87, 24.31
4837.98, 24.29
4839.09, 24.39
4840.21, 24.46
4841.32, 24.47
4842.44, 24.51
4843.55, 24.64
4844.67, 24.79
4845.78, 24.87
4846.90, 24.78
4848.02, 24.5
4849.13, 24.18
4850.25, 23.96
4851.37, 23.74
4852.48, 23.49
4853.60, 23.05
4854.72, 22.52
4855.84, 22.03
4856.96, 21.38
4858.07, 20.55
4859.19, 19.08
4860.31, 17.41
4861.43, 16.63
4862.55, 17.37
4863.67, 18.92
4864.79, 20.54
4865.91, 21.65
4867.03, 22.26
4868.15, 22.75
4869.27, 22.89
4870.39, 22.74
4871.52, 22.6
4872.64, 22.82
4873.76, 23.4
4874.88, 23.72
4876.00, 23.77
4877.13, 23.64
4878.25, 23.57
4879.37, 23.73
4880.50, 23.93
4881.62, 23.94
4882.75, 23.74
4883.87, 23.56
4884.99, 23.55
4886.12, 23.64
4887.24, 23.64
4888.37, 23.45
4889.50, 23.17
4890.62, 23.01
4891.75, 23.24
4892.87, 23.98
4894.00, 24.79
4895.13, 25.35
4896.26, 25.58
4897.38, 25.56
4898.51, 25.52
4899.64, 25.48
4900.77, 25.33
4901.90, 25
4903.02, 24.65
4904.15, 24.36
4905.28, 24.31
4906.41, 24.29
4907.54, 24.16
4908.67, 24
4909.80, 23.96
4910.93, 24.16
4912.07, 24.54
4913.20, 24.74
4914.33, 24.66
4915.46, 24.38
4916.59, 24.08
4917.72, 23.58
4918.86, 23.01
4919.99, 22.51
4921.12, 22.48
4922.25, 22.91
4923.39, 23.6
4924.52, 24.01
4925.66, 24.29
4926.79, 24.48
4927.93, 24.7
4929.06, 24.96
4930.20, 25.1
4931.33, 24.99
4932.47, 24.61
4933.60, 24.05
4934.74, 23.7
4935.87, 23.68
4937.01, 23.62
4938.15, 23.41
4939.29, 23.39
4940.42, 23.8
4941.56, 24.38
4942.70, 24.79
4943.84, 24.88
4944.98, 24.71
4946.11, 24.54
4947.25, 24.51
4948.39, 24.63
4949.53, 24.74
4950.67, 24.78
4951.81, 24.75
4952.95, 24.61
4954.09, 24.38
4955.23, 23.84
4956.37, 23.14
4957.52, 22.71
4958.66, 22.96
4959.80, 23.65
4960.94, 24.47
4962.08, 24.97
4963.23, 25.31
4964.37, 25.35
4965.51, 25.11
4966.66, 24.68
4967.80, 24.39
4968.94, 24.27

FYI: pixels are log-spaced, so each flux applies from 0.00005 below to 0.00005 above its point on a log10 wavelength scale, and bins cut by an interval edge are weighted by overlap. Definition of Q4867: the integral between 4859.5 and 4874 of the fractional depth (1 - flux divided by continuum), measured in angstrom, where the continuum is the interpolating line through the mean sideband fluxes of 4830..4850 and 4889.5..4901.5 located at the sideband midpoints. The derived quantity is 2.2 angstrom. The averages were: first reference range 24.6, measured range 20.8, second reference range 24.7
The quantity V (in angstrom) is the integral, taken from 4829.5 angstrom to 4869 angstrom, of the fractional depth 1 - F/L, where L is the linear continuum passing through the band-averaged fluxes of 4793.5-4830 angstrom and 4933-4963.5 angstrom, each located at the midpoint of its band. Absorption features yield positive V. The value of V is 3.0 angstrom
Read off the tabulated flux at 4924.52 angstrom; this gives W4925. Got 24.01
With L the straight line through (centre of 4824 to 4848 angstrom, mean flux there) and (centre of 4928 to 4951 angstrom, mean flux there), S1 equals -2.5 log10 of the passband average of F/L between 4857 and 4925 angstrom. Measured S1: 0.06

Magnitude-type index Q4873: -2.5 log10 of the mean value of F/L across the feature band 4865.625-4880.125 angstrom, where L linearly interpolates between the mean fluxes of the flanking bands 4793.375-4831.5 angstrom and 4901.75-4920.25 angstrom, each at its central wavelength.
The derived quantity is 0.06 mag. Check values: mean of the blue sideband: 25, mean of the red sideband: 24.2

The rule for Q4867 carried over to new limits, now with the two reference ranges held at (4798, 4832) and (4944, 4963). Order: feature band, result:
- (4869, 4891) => 1.0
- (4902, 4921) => 0.3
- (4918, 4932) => 0.3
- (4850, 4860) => 1.1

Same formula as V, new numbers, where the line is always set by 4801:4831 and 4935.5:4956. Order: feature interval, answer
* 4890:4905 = -0.1 angstrom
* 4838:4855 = 0.4 angstrom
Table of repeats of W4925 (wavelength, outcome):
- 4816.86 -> 25.58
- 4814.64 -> 25.06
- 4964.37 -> 25.35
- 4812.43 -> 25.16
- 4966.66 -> 24.68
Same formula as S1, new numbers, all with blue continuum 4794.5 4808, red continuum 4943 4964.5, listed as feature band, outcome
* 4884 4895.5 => 0.04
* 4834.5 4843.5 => 0.01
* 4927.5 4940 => 0.01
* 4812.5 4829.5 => -0.01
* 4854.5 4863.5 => 0.26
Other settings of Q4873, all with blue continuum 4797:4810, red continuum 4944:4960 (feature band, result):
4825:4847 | 0.00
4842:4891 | 0.09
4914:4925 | 0.04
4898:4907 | -0.02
